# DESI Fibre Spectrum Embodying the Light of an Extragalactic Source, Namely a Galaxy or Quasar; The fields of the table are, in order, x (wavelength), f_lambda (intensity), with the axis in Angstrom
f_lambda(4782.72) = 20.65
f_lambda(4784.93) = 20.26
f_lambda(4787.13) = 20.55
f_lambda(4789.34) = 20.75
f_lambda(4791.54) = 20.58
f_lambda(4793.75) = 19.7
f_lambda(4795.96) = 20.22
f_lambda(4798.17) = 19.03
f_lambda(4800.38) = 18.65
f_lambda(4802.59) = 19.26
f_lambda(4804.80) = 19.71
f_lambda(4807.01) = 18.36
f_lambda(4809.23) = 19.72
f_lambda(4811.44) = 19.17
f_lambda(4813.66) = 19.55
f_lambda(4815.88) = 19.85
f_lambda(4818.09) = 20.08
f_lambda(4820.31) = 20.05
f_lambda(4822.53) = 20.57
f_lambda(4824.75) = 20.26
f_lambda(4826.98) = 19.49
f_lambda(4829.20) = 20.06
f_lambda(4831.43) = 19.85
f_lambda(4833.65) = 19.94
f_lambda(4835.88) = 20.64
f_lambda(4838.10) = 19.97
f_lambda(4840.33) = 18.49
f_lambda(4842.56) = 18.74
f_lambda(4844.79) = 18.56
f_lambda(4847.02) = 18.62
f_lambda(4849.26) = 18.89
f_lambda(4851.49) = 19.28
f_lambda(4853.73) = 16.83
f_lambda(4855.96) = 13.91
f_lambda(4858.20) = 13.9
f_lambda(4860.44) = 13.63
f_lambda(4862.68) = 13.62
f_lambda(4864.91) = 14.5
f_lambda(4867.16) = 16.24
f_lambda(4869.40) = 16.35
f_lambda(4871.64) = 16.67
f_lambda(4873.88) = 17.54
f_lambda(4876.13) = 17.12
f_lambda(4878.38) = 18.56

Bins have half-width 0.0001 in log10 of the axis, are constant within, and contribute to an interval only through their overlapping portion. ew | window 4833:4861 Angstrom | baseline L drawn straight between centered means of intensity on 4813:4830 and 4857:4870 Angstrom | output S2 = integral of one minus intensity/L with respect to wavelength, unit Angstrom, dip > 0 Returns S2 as -1.7 Angstrom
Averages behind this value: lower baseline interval 20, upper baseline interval 14.6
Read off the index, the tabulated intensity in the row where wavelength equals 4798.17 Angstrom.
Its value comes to 19.03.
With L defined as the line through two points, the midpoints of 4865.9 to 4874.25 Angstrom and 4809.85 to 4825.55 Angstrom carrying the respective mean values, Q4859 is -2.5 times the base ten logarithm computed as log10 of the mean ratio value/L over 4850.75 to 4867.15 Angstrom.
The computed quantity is 0.151 mag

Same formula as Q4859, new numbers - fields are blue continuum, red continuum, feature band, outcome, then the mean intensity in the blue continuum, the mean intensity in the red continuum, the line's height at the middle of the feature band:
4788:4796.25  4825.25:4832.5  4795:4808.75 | 0.05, 20.3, 19.8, 20.2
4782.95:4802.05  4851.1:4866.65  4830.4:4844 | -0.18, 20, 14.9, 16.6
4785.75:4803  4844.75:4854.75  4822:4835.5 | -0.06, 19.9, 18.4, 19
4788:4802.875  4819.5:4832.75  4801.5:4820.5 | 0.02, 19.8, 20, 19.9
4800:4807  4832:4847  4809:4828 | -0.04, 19.1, 19.4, 19.2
